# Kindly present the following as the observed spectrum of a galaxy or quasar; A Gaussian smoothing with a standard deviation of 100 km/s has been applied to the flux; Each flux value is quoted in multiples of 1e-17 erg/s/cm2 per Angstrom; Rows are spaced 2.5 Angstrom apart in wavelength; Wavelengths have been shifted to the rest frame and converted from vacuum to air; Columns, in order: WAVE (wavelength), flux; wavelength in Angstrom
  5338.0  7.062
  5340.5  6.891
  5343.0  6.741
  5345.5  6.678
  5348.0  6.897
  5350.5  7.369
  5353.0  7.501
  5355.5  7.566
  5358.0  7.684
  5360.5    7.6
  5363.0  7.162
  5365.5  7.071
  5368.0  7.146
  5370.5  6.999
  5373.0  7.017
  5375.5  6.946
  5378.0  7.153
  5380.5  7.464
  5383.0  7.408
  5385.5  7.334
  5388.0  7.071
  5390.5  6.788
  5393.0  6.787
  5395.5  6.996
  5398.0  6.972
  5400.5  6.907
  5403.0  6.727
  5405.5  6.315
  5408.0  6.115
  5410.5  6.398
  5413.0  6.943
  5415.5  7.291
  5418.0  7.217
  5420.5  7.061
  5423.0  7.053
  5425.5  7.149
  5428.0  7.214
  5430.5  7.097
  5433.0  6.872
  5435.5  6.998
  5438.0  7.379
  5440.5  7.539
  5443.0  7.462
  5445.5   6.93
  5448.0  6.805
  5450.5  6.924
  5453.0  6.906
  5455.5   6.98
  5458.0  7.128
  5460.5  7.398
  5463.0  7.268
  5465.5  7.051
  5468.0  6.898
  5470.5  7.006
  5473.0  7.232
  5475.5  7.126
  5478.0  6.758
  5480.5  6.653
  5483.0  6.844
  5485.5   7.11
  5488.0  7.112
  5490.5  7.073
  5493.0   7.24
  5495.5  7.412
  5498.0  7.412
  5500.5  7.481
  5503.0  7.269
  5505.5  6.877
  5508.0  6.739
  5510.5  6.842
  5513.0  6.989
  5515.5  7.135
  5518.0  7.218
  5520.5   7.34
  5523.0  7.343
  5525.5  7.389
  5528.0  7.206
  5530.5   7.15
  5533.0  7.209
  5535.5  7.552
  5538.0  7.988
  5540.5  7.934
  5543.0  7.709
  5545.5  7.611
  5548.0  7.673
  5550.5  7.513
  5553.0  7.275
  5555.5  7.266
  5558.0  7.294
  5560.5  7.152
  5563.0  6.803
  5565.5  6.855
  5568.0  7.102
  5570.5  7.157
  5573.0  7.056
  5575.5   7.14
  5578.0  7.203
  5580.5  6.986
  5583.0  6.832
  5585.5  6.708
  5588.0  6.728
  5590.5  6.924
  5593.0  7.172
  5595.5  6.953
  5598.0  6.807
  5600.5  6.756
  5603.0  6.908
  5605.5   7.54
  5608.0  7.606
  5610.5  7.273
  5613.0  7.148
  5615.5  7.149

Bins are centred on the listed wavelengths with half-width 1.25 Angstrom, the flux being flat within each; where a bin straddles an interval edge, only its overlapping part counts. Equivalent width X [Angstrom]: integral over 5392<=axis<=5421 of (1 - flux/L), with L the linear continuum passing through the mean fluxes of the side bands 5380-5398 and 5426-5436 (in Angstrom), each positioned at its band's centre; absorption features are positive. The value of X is 1.1 Angstrom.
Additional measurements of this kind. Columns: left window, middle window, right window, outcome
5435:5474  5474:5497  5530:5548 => 0.8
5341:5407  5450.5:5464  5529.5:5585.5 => 0.1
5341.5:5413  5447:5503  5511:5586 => 0.6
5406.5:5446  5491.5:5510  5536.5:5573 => 0.1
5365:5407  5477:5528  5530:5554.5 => 2.1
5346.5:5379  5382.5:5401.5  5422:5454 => 0.4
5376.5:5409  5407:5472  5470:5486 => -1.0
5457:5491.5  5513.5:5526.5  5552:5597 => -0.4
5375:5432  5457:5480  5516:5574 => 0.2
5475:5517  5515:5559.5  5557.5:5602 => -2.7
